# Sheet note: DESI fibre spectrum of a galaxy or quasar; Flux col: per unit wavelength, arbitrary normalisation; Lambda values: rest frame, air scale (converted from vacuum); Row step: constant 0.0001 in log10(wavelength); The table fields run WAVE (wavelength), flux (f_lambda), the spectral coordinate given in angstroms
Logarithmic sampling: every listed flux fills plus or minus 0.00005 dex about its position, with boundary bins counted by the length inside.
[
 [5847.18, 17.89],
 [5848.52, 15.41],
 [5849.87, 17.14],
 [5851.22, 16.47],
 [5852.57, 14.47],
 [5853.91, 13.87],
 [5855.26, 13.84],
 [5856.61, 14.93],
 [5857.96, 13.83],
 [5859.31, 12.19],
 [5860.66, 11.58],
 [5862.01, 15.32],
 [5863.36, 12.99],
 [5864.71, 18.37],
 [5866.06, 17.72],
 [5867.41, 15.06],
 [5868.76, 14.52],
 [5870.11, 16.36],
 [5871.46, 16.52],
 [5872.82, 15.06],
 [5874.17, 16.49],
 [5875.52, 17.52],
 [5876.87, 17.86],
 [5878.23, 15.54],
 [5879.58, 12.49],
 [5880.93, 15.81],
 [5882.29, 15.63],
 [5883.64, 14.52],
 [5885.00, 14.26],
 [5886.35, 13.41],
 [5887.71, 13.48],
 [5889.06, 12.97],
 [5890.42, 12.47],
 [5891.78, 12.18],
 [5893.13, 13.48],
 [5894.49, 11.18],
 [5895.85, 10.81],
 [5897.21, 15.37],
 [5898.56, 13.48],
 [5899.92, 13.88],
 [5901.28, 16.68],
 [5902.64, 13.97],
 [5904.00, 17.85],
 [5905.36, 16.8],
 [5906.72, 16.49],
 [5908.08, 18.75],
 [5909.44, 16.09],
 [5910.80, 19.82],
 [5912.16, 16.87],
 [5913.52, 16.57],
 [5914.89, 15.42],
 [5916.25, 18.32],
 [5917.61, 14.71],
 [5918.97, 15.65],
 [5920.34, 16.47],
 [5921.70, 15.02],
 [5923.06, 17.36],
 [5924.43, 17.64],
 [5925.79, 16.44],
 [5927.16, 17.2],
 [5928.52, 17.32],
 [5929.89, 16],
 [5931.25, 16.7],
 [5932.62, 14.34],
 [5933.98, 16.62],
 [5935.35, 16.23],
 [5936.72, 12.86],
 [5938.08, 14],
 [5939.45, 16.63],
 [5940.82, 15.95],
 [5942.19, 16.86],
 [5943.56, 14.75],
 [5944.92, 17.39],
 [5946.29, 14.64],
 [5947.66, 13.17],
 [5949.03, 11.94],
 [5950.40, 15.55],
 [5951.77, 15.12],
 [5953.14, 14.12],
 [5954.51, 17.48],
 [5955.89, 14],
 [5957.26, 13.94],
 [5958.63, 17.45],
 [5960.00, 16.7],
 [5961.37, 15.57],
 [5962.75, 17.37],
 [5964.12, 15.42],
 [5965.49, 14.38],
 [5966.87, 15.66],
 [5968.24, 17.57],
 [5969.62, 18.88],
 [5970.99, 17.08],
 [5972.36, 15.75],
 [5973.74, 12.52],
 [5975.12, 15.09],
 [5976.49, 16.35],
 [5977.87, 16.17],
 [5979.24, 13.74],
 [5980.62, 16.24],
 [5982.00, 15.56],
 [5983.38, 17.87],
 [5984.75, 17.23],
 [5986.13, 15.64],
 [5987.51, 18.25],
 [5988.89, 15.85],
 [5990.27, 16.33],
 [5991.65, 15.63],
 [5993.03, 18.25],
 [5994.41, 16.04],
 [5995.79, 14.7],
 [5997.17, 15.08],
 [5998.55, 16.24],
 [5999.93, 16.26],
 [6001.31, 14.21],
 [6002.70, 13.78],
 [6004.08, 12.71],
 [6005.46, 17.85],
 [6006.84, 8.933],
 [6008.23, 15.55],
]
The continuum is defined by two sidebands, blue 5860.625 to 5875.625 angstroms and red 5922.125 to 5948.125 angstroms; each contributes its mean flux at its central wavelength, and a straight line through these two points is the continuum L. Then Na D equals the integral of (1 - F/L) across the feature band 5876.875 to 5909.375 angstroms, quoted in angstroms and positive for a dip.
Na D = 2.6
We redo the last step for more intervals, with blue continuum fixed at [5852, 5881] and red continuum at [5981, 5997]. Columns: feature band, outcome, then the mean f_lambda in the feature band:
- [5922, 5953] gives 0.5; 15.6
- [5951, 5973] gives 0.2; 16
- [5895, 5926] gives -1.0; 16.1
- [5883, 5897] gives 2.2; 12.9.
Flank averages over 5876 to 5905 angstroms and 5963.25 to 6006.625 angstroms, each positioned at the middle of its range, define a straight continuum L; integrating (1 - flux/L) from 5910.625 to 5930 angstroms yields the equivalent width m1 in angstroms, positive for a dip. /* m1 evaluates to -2.6 angstroms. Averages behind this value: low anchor 14.2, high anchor 15.8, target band 16.7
